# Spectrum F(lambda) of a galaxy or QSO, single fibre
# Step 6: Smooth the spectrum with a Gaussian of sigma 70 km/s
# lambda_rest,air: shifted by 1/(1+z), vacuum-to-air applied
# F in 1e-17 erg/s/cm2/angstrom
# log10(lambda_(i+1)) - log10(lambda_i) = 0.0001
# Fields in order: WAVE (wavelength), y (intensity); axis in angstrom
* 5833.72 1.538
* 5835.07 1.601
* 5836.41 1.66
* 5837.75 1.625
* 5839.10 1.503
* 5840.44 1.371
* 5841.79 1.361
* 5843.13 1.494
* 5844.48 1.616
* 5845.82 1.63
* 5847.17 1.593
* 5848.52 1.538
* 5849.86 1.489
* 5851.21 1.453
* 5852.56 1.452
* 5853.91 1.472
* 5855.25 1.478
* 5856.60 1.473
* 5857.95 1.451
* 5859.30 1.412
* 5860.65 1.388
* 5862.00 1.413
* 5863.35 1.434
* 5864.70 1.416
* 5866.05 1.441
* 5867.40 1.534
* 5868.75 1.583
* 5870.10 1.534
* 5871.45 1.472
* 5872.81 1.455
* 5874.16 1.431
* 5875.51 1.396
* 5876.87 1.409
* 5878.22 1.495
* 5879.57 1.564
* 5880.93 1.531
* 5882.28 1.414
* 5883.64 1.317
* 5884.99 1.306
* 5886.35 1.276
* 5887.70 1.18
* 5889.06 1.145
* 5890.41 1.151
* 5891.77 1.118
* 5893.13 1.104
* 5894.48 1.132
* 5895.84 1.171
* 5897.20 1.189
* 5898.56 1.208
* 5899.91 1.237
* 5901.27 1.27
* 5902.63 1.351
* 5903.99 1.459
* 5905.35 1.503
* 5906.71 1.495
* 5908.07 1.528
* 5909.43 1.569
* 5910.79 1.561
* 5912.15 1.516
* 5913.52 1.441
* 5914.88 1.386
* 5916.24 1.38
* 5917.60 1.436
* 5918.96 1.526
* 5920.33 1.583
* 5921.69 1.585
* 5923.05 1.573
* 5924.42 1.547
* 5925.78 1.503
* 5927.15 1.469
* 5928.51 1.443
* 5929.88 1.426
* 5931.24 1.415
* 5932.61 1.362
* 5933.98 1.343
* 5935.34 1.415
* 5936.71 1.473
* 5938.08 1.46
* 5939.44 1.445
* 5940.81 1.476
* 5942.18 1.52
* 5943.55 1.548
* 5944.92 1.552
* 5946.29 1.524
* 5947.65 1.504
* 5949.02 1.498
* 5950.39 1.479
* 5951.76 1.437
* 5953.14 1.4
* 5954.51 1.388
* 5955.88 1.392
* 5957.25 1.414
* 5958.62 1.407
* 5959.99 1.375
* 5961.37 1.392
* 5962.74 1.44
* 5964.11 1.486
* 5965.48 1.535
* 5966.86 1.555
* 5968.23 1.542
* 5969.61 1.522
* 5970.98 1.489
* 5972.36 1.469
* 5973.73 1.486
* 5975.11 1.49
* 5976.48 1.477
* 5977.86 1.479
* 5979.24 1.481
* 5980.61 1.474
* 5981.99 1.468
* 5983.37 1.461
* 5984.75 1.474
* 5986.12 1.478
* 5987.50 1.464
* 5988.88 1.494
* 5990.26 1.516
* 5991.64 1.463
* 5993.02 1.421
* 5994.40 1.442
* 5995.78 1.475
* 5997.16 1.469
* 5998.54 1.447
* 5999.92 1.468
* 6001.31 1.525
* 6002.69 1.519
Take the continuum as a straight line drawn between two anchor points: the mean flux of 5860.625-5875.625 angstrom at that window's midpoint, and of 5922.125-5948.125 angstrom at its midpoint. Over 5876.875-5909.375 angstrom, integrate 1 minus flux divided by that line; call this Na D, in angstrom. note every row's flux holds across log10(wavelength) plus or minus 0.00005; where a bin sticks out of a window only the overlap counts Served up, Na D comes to 3.3 angstrom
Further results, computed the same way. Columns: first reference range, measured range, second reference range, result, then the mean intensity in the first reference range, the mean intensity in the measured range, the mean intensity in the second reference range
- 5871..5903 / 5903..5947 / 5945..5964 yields -3.3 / 1.3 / 1.48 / 1.44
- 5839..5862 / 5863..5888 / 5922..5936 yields 0.6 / 1.48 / 1.43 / 1.45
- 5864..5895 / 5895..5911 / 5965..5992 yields 0.3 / 1.37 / 1.37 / 1.49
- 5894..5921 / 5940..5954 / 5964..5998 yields -0.5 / 1.4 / 1.49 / 1.48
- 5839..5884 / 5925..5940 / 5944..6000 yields 0.4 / 1.47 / 1.43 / 1.47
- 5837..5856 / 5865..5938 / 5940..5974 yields 4.2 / 1.51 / 1.4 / 1.47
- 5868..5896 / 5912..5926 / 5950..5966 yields -1.1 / 1.35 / 1.5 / 1.43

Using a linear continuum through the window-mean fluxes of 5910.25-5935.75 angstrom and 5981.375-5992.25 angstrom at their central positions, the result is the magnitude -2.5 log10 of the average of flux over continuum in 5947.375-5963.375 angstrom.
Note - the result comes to 0.036 mag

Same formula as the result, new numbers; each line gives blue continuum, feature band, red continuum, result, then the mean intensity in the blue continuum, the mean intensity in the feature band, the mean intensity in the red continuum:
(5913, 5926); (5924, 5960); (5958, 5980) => 0.026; 1.5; 1.45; 1.48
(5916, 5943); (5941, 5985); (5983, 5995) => -0.003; 1.47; 1.47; 1.47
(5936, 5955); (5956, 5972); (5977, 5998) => 0.007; 1.48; 1.47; 1.47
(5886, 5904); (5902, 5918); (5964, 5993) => -0.172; 1.2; 1.47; 1.49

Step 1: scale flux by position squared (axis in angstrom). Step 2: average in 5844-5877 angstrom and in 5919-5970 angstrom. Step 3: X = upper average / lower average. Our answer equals 1.02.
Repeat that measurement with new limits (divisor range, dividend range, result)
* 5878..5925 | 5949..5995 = 1.09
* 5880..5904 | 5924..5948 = 1.19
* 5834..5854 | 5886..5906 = 0.82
